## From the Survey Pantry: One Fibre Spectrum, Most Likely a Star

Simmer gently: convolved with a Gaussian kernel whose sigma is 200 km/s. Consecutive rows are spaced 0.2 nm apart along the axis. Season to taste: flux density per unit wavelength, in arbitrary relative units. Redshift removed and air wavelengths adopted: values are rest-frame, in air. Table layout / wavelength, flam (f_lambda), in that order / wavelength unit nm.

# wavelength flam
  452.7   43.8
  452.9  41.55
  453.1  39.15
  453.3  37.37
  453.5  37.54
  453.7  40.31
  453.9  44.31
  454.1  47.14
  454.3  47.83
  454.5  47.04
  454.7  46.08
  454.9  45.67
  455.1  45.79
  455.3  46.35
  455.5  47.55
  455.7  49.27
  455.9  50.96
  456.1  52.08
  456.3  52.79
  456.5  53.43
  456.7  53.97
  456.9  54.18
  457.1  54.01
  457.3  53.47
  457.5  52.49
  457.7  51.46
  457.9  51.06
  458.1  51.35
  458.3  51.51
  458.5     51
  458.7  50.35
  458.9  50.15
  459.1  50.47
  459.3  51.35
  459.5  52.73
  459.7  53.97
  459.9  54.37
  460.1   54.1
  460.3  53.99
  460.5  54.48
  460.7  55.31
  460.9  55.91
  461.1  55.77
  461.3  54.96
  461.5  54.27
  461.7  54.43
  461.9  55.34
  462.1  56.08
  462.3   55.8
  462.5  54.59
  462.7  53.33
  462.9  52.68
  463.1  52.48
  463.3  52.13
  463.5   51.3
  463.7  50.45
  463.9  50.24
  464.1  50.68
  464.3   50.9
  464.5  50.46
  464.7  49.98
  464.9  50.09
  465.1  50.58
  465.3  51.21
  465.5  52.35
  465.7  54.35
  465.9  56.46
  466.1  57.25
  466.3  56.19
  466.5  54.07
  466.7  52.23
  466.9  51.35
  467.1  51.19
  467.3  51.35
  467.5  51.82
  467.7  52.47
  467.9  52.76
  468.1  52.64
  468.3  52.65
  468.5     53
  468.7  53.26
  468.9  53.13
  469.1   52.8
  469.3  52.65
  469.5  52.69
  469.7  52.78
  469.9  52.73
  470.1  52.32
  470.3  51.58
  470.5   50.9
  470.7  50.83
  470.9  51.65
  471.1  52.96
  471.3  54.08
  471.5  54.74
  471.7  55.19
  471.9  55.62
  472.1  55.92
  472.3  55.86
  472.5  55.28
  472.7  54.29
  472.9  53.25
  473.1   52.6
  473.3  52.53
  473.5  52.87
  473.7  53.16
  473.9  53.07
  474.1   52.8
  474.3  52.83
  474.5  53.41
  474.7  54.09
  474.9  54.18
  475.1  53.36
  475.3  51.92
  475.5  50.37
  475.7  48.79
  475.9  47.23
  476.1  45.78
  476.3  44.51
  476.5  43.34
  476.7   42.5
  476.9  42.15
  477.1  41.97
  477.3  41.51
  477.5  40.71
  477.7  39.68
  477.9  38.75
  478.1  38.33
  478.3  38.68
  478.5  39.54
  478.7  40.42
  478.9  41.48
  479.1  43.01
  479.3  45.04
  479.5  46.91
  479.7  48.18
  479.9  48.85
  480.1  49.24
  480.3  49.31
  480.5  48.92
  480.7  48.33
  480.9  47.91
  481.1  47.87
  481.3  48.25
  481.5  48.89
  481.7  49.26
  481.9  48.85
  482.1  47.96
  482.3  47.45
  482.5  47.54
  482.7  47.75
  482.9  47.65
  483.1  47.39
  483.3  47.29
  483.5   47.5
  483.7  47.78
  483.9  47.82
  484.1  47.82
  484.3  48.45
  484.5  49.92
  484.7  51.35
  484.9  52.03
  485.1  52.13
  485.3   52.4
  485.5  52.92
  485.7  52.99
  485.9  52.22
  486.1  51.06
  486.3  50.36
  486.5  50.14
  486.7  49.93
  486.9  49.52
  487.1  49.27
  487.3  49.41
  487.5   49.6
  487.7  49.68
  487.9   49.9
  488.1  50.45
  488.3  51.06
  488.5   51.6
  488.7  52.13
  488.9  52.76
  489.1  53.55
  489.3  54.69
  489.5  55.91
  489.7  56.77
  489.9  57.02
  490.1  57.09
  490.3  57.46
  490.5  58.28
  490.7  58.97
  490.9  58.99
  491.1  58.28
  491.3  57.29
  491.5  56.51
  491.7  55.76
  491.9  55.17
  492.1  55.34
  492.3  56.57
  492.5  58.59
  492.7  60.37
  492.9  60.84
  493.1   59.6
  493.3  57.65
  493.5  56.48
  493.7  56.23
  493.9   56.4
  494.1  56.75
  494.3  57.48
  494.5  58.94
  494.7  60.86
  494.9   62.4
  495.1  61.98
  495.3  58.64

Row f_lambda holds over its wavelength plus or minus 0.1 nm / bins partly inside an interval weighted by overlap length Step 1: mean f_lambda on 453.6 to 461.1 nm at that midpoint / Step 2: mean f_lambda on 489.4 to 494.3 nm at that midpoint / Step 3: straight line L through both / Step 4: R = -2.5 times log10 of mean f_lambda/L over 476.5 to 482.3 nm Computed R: 0.23 mag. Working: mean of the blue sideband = 50.8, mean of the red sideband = 57.4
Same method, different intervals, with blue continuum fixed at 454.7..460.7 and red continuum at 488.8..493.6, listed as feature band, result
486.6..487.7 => 0.141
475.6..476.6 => 0.187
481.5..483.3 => 0.160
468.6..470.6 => 0.020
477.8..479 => 0.358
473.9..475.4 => 0.022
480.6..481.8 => 0.147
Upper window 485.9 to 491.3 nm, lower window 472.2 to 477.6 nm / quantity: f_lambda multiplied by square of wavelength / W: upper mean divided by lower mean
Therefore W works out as 1.13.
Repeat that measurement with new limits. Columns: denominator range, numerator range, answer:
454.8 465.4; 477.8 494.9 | 1.10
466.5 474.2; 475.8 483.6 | 0.89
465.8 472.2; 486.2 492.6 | 1.11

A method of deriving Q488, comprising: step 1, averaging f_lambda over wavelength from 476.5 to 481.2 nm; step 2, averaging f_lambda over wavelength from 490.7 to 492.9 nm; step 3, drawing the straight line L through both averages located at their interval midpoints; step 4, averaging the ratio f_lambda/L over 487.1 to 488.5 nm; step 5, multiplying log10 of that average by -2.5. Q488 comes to 0.07 mag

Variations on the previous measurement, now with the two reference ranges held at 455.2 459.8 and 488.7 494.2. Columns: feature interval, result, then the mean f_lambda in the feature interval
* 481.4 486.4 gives 0.129 mag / 49.5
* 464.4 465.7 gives 0.036 mag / 51.1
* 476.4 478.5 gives 0.321 mag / 40.7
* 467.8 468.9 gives 0.008 mag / 52.9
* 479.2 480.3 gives 0.154 mag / 47.8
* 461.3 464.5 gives -0.011 mag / 53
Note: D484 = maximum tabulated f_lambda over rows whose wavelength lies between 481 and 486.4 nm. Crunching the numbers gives 52.99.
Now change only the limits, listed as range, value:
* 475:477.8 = 53.36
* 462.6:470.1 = 57.25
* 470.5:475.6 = 55.92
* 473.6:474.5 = 53.41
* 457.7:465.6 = 56.08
